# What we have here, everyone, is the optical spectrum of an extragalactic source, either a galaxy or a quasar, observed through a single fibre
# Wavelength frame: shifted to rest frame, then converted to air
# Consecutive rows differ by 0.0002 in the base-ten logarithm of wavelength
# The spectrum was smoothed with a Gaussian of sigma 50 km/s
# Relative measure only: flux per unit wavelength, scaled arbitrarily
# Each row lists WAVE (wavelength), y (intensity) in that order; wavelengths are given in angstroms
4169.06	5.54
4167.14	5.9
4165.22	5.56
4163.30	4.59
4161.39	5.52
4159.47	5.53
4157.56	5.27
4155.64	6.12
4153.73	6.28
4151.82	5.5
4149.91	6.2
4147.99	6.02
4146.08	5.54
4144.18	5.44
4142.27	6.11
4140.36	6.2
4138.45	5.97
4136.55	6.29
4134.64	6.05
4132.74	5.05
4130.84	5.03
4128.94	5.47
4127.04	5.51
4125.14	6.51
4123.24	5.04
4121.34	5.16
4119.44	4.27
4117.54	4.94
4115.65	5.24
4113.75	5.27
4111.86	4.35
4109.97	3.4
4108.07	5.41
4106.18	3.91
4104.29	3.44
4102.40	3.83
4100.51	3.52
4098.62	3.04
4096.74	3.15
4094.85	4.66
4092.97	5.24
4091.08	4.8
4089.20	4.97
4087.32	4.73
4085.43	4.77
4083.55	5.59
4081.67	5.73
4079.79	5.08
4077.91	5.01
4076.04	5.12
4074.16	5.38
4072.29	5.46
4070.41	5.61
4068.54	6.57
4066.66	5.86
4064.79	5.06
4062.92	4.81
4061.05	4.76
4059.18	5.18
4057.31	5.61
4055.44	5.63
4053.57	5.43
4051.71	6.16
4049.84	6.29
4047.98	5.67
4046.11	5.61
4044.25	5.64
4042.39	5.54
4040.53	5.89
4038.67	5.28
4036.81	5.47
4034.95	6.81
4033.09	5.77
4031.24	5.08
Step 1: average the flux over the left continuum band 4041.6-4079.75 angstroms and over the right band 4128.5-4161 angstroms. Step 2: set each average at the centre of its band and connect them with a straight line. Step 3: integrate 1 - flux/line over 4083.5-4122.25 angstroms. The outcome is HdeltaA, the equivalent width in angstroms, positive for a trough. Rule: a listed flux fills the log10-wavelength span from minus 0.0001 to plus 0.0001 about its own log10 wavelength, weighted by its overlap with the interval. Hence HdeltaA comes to 8.3 angstroms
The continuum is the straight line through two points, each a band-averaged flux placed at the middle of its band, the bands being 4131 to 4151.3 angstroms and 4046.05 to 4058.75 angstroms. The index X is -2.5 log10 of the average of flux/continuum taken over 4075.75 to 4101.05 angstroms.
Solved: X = 0.23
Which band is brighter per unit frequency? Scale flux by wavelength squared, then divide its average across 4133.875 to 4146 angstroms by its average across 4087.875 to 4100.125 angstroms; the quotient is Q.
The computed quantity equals 1.4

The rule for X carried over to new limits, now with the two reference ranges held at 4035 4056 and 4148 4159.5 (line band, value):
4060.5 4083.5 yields 0.074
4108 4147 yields 0.094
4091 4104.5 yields 0.421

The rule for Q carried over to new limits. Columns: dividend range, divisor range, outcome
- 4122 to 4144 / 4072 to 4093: 1.14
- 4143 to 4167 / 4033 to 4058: 1.03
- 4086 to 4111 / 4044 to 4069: 0.76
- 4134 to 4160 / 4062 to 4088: 1.14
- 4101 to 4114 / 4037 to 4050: 0.76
